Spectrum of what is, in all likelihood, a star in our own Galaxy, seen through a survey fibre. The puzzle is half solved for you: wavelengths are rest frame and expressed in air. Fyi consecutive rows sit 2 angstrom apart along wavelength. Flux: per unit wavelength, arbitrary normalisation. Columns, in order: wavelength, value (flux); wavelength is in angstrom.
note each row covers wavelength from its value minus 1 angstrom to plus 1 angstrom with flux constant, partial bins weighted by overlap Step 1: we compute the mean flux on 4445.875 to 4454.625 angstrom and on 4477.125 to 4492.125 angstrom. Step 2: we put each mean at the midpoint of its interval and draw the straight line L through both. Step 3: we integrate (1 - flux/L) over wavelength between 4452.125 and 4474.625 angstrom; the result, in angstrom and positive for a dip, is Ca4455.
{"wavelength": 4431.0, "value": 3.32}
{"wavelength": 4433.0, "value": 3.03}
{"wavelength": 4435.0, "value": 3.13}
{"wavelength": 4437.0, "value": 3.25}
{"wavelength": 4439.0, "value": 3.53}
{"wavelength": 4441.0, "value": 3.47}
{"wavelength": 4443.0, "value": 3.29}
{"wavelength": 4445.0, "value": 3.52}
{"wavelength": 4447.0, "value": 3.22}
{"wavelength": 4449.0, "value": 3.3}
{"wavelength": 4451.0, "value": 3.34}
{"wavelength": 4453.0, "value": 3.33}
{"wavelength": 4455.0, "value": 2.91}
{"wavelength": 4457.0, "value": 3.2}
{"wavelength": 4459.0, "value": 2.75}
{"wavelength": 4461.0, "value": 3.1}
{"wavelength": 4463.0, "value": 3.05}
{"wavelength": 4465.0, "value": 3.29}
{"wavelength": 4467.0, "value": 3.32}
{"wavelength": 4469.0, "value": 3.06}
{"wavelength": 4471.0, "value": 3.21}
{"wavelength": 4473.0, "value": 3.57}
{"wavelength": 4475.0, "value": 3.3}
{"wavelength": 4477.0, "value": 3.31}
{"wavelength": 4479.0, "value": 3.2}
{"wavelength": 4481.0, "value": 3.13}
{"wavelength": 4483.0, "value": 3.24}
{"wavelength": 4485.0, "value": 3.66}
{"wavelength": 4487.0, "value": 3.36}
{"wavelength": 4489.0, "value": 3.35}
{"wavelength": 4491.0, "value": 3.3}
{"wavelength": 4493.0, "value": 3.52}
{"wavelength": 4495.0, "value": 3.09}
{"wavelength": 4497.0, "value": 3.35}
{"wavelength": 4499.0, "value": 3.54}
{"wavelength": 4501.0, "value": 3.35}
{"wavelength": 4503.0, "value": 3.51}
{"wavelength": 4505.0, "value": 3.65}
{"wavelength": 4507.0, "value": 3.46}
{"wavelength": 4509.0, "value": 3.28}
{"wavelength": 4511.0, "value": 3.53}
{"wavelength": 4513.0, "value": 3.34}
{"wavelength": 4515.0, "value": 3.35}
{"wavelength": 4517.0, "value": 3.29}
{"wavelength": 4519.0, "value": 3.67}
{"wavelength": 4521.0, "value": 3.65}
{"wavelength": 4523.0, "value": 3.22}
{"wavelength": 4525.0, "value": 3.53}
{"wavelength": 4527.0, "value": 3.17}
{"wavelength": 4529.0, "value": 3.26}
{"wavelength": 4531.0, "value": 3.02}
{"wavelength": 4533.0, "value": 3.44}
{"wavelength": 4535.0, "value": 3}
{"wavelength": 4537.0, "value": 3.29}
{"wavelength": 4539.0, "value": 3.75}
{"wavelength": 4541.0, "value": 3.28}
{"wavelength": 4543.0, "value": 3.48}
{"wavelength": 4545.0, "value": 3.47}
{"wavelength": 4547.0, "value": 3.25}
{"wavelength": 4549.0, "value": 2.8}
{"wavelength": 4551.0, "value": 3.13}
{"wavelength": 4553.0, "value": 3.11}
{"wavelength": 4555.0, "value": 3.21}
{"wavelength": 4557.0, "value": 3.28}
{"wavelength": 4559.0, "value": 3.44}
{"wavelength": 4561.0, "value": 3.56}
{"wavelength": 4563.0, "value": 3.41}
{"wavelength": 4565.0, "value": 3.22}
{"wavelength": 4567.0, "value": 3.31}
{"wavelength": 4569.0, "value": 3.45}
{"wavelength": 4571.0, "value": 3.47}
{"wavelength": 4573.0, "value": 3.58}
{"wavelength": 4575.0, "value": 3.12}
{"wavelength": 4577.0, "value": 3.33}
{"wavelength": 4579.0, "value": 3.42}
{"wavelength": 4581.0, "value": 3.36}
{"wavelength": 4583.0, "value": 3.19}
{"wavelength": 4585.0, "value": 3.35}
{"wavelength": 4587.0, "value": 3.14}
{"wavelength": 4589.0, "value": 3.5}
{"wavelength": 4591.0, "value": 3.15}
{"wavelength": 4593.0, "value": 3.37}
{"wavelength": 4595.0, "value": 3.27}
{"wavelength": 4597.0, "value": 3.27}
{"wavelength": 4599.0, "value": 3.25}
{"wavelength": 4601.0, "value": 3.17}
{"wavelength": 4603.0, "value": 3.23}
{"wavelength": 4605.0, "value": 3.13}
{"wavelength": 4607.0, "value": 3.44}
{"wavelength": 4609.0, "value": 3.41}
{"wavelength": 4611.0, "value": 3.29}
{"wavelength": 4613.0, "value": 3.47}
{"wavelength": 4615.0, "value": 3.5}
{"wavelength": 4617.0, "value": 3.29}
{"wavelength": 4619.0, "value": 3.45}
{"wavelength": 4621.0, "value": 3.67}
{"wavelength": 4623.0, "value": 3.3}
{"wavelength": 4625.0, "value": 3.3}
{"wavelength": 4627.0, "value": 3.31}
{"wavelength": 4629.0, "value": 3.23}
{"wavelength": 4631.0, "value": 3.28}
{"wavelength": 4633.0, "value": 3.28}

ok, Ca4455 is 0.9 angstrom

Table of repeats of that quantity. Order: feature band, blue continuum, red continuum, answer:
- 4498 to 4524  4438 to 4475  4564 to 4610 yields -1.39 angstrom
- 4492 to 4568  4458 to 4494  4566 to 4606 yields -1.52 angstrom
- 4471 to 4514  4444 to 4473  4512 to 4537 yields -1.50 angstrom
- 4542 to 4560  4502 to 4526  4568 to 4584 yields 0.85 angstrom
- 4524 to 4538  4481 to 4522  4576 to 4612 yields 0.55 angstrom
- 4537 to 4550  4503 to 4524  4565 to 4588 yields 0.22 angstrom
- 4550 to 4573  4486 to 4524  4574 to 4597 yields -0.08 angstrom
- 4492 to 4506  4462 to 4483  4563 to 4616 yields -0.72 angstrom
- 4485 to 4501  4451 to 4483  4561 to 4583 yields -0.71 angstrom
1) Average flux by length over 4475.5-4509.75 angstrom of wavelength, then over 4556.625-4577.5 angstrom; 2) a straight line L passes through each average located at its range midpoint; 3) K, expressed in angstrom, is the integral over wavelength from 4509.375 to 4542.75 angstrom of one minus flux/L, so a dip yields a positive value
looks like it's 0.1 angstrom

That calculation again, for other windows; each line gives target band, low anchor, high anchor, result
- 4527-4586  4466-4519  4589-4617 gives 0.44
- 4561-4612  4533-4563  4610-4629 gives 0.44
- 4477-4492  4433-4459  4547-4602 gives -0.23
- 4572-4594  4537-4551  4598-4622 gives 0.15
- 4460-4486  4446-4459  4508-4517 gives -0.16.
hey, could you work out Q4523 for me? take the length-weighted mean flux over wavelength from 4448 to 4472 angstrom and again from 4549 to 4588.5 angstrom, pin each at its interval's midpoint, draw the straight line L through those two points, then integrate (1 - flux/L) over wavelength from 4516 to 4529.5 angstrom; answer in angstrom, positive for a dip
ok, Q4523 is -0.7 angstrom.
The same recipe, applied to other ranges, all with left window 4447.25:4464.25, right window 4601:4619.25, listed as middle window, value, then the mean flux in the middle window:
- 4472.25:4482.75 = -0.4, 3.29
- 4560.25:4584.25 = -0.6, 3.37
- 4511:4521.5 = -0.8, 3.46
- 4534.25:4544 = -0.4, 3.37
